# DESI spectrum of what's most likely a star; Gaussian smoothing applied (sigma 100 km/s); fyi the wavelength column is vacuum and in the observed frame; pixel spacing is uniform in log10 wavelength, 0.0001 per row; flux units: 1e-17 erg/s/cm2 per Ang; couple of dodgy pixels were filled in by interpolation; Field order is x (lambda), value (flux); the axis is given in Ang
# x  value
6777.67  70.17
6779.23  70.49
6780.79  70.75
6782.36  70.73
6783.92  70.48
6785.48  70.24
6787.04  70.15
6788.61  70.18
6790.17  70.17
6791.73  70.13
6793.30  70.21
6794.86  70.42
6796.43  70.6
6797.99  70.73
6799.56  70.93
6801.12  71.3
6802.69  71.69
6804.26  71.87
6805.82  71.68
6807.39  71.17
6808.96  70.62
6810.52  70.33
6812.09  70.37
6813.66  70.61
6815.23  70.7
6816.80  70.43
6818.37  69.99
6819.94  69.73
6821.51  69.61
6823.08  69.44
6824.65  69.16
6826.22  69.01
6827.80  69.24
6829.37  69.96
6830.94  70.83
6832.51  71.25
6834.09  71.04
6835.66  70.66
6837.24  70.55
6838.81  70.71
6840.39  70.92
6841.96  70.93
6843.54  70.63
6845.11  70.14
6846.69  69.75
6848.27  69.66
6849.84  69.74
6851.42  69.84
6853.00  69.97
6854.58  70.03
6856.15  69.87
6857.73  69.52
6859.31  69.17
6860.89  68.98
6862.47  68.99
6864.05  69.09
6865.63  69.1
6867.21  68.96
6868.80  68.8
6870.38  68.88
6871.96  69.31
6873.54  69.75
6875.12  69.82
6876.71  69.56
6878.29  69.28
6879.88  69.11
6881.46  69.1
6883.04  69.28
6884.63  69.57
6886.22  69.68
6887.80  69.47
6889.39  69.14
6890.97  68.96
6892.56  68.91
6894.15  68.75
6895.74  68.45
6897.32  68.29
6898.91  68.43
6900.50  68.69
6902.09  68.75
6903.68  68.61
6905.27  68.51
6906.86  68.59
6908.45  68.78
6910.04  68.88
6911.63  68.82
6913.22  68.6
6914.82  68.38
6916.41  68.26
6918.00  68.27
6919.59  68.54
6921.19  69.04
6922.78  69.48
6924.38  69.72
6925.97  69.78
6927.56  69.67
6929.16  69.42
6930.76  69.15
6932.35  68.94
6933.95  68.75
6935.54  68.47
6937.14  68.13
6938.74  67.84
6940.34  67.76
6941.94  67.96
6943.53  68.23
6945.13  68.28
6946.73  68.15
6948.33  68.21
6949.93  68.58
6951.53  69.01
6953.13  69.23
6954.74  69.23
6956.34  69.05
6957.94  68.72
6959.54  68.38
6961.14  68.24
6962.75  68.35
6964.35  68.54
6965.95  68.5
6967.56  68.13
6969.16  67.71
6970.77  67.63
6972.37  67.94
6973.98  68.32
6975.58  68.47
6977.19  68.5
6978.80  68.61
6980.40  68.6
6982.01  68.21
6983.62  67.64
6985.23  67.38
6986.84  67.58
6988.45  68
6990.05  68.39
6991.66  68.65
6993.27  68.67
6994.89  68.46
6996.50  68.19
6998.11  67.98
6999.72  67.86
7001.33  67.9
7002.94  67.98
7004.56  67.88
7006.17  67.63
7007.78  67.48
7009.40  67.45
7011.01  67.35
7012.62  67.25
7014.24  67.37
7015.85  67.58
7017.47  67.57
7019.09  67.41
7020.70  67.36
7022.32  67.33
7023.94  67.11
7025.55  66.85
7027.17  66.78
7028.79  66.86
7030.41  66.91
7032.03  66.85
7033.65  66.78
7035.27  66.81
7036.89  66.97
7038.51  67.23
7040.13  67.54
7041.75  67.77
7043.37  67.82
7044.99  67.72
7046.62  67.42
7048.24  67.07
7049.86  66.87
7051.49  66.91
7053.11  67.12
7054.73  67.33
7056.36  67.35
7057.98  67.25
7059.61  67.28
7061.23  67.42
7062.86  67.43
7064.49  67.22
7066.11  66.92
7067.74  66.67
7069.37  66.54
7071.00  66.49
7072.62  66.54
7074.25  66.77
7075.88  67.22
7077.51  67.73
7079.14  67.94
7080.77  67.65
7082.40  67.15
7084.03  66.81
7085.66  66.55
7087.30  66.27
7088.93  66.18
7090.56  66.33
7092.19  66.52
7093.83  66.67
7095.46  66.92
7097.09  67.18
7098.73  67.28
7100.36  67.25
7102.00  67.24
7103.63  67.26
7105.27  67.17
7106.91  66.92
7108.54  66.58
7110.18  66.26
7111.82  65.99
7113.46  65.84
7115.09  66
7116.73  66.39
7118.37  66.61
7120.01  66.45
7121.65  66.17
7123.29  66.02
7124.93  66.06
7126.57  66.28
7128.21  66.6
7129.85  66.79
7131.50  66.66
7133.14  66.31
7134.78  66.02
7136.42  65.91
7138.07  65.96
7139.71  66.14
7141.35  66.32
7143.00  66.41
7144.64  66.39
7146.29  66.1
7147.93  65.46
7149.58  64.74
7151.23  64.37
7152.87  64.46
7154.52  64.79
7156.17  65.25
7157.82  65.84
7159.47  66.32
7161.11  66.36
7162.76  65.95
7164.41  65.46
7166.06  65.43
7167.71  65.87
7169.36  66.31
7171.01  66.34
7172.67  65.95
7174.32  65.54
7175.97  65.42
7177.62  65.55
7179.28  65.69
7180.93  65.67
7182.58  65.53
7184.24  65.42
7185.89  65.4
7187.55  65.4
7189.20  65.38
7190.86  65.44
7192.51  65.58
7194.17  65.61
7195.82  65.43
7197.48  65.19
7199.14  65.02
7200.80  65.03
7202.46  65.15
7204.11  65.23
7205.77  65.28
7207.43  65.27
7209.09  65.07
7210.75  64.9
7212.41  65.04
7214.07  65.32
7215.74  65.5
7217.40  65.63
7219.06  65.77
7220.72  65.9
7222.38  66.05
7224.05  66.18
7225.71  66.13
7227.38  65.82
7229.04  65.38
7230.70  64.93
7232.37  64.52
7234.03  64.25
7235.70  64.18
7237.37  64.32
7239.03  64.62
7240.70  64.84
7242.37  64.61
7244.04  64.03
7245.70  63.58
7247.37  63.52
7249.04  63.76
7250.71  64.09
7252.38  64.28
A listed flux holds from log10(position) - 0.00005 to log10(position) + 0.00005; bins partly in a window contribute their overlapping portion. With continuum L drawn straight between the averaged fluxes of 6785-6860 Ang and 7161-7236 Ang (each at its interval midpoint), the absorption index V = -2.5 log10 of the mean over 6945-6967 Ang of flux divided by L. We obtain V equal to 0.000 mag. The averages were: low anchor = 70.3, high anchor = 65.5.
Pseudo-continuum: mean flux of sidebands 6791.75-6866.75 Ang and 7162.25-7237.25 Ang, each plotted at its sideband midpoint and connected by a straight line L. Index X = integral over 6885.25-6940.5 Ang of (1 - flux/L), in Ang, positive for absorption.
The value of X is 0.27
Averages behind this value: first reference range 70.2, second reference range 65.4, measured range 68.8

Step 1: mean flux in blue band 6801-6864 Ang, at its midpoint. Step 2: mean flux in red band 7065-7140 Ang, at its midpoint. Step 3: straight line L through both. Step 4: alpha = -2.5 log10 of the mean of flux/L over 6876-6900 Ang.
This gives 0.01 mag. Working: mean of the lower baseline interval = 70.2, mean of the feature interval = 69.1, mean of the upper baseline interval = 66.6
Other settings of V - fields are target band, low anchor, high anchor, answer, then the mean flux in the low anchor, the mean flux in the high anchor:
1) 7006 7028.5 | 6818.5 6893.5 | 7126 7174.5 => 0.00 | 69.7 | 65.9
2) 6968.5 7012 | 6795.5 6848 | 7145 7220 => 0.00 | 70.5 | 65.5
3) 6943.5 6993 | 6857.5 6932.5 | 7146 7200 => 0.00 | 69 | 65.5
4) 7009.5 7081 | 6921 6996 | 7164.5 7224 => 0.00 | 68.5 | 65.5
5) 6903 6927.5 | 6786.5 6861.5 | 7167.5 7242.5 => 0.00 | 70.3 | 65.4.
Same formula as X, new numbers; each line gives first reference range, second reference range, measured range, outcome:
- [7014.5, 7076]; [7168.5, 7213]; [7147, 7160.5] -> 0.1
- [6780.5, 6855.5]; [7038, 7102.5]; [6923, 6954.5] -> 0.0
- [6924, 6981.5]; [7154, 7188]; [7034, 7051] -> 0.0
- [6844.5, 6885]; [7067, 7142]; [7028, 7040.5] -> 0.1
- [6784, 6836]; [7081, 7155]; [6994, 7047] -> 0.1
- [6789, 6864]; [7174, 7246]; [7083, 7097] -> 0.1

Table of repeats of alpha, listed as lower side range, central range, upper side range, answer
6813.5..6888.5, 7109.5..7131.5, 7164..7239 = 0.00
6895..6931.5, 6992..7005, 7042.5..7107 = 0.00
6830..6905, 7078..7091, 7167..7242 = 0.00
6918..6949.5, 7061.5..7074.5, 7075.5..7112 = 0.01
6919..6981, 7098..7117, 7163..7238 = 0.00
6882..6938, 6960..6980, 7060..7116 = 0.00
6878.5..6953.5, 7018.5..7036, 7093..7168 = 0.01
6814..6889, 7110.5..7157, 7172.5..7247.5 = 0.00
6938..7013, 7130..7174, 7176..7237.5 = 0.00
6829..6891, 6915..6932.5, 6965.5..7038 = 0.00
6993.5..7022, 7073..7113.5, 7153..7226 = 0.00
